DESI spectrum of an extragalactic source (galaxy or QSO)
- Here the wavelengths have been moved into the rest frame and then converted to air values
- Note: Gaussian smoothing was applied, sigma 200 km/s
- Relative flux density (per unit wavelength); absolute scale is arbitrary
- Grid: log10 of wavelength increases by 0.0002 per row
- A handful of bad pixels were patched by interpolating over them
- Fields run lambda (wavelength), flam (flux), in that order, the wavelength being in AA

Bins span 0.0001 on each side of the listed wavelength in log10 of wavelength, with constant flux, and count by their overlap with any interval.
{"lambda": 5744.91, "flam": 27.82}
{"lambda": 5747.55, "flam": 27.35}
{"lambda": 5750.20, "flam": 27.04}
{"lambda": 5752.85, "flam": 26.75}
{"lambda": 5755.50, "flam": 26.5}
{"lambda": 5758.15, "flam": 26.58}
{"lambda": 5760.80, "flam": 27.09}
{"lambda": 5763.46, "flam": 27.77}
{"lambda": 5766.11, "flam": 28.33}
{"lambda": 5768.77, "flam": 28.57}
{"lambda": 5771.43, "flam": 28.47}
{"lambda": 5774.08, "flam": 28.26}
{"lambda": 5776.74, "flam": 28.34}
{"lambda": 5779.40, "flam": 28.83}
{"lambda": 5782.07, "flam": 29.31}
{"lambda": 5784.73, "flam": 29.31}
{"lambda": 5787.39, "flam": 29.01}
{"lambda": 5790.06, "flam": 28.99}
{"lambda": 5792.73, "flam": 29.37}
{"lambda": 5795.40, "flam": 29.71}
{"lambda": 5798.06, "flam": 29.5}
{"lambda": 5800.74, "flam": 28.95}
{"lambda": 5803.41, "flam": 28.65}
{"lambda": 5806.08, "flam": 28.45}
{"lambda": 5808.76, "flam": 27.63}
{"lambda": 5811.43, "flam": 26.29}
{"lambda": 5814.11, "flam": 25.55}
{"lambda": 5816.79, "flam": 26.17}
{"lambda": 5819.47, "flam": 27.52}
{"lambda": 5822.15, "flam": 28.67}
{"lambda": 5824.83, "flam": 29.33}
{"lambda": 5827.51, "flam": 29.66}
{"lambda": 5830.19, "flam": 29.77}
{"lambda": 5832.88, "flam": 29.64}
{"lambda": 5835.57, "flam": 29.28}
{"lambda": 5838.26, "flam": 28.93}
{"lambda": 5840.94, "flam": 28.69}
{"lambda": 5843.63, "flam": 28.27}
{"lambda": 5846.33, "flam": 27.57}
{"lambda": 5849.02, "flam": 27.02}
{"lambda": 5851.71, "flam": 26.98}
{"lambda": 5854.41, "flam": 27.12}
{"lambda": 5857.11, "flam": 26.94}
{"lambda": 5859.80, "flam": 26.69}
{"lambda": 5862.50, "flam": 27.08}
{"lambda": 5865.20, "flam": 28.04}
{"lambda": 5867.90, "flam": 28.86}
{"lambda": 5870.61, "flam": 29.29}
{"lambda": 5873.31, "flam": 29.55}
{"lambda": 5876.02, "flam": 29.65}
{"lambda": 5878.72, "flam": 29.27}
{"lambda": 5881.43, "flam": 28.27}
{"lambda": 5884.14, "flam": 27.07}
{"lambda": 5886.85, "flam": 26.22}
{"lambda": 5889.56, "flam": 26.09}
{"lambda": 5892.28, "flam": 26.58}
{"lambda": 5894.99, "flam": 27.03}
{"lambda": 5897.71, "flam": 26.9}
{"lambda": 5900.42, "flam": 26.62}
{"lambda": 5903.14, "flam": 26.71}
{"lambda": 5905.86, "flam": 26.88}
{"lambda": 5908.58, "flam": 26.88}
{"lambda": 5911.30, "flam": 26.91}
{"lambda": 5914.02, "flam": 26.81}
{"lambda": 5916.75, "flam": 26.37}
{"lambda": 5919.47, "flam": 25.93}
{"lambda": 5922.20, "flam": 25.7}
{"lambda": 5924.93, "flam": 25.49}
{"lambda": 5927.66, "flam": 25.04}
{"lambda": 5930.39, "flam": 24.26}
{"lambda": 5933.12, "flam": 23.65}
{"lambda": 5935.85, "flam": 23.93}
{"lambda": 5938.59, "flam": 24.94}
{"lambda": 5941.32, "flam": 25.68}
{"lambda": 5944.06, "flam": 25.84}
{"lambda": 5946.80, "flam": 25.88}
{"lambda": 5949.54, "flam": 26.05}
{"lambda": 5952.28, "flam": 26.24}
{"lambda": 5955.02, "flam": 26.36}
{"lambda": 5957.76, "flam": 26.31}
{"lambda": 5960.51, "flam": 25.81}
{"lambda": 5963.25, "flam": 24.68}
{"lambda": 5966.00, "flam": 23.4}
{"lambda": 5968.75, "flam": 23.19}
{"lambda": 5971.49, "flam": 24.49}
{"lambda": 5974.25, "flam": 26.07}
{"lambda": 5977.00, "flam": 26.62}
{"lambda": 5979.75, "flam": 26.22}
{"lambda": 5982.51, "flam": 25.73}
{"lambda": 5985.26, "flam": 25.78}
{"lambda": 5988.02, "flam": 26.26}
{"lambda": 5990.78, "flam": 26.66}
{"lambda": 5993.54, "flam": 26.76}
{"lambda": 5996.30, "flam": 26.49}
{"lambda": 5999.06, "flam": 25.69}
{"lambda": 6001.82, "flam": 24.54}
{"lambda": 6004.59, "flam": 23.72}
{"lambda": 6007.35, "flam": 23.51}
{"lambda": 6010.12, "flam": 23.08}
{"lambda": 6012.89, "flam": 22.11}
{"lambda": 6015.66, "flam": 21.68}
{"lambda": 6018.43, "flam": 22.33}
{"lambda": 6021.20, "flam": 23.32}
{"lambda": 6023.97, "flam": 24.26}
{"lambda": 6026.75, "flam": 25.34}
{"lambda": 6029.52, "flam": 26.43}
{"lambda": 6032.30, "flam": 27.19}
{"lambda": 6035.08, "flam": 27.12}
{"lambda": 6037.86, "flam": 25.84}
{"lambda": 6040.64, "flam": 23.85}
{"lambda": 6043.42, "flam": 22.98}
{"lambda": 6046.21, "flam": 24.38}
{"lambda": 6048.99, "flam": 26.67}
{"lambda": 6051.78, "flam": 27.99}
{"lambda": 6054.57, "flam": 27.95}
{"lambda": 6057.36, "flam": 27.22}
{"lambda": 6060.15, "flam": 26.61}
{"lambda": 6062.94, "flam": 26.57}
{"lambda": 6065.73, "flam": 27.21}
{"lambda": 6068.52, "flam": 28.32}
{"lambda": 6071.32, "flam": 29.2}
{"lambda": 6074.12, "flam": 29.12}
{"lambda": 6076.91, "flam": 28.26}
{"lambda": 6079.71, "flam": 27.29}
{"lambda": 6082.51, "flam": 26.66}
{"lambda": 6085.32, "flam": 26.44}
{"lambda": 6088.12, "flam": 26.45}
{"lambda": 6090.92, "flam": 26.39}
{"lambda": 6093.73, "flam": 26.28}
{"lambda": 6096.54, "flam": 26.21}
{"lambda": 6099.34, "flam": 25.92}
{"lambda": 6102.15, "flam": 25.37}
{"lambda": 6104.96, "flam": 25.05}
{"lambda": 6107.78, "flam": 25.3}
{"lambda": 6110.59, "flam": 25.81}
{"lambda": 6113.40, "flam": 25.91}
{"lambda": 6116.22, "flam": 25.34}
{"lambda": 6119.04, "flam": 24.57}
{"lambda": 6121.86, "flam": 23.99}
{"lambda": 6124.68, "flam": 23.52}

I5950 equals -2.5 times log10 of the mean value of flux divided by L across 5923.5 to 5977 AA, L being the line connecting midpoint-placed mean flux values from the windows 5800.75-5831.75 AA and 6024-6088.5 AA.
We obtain 0.09 mag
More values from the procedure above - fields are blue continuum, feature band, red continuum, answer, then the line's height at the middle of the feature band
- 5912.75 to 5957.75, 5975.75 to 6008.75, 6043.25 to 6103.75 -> 0.018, 26.1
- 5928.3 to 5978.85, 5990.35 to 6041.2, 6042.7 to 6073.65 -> 0.066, 26.3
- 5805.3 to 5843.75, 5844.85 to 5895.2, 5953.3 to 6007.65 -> -0.009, 27.4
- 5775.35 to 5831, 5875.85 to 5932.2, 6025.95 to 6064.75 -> 0.037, 27.5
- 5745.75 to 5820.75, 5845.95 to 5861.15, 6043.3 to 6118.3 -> 0.025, 27.7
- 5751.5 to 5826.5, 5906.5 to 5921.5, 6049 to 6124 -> 0.037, 27.5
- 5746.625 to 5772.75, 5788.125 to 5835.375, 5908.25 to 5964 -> -0.062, 26.9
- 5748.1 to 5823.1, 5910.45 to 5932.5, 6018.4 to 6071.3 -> 0.053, 27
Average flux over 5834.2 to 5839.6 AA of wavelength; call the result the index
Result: 29.1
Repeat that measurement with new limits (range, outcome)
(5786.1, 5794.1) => 29.1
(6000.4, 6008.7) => 23.9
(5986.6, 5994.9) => 26.5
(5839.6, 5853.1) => 27.7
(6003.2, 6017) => 22.8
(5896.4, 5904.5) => 26.8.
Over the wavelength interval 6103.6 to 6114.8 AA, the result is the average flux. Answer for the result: 25.5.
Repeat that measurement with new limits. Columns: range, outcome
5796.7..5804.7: 29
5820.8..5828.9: 29.3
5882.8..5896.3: 26.6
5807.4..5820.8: 26.6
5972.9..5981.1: 26.3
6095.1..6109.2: 25.6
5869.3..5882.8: 29.2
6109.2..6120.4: 25.4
